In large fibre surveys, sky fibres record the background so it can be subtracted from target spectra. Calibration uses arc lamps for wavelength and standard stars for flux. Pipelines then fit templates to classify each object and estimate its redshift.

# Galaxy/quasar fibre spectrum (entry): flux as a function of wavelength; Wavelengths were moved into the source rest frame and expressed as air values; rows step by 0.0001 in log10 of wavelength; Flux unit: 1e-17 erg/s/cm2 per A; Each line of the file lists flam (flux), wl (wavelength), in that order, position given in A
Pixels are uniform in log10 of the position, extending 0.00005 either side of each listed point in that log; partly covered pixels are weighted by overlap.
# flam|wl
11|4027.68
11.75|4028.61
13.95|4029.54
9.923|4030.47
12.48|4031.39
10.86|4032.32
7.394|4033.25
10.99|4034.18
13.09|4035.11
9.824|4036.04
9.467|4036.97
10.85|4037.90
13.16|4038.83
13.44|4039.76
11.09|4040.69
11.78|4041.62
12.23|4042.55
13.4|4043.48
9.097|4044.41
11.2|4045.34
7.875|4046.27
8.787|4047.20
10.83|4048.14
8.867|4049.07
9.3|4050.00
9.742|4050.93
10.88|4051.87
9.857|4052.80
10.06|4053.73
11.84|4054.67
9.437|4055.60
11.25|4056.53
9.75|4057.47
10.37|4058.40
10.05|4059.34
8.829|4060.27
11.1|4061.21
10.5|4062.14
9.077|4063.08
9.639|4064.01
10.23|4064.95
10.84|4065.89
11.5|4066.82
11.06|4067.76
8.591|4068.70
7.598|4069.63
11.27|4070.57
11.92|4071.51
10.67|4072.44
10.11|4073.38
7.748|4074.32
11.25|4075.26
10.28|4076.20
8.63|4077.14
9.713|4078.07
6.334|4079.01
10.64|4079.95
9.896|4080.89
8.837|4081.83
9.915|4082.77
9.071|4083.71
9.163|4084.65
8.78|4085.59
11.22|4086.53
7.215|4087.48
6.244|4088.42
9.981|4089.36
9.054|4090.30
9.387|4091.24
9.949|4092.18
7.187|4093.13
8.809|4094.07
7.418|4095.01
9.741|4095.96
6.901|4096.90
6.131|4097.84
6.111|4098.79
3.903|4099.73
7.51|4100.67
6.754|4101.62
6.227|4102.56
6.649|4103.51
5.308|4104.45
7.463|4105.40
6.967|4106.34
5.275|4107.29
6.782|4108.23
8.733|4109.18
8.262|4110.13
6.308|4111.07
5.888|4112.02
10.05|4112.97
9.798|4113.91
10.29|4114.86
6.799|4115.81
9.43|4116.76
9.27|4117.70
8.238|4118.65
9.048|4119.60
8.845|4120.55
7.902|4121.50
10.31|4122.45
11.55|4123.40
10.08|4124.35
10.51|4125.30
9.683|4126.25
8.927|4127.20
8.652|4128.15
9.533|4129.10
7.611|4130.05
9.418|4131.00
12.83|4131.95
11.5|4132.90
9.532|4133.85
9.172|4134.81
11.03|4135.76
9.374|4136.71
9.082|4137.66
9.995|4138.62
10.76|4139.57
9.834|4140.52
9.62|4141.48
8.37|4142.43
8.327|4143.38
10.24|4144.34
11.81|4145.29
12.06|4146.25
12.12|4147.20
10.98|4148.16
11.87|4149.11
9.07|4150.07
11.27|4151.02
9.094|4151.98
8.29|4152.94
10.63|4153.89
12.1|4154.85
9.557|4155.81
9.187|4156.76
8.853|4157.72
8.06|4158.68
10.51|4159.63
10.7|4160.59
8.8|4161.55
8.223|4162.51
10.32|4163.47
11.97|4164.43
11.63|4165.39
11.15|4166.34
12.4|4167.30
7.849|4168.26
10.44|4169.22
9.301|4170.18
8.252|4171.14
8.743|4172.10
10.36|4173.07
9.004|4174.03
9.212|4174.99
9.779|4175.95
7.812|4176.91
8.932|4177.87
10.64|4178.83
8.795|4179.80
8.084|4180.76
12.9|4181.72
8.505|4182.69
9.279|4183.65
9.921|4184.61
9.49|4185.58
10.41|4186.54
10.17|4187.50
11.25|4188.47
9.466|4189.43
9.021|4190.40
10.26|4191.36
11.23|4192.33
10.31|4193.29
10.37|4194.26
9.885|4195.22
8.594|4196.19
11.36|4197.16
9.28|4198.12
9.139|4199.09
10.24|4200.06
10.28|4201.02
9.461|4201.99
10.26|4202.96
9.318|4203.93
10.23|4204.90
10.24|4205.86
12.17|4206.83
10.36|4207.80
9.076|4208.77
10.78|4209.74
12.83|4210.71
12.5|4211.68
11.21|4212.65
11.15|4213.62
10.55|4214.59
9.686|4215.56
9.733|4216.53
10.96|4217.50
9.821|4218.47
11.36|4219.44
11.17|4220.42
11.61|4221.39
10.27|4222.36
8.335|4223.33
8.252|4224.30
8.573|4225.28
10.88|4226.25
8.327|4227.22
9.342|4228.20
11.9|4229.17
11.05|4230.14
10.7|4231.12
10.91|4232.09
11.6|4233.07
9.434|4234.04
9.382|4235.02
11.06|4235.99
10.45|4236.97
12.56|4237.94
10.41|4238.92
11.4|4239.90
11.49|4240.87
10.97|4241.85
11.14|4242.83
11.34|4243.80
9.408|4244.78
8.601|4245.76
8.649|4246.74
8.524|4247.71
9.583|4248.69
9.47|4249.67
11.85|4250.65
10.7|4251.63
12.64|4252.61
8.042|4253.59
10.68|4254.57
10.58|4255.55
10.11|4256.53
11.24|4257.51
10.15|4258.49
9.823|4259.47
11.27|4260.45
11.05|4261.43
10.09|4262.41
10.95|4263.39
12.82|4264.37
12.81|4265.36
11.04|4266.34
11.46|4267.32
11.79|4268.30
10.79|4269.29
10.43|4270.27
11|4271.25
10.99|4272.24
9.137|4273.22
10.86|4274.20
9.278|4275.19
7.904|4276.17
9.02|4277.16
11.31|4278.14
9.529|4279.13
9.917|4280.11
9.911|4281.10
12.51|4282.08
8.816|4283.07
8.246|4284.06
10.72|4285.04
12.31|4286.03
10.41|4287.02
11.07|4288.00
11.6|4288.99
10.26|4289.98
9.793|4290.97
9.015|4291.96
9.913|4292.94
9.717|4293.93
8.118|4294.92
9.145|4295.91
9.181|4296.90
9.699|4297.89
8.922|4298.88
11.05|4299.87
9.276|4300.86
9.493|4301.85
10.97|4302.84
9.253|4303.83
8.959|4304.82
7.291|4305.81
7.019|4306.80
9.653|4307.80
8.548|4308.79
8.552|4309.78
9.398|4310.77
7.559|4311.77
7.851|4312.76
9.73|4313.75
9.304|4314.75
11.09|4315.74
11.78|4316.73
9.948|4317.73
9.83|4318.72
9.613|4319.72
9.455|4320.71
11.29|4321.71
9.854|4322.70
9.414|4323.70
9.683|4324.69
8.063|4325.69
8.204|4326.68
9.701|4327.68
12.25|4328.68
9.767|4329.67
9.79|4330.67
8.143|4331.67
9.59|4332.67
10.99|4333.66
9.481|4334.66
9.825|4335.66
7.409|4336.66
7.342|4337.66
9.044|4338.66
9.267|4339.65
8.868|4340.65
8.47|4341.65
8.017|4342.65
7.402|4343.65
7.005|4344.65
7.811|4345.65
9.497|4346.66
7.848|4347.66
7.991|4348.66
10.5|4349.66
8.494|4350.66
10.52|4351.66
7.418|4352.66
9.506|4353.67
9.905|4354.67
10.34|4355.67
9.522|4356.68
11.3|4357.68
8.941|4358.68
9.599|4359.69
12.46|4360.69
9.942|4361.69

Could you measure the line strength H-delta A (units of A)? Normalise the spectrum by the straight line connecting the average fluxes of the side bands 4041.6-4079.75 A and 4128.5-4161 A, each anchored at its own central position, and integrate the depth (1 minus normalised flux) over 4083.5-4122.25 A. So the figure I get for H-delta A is 8.3 A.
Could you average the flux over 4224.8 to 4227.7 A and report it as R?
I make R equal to 9.28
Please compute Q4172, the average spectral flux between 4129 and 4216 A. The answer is 10.1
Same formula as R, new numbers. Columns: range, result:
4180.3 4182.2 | 10.5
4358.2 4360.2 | 9.28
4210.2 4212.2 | 12.6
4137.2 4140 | 9.92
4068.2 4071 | 9.15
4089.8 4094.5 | 8.89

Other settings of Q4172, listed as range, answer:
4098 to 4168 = 9.23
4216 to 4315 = 10.1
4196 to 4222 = 10.5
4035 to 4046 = 11.4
